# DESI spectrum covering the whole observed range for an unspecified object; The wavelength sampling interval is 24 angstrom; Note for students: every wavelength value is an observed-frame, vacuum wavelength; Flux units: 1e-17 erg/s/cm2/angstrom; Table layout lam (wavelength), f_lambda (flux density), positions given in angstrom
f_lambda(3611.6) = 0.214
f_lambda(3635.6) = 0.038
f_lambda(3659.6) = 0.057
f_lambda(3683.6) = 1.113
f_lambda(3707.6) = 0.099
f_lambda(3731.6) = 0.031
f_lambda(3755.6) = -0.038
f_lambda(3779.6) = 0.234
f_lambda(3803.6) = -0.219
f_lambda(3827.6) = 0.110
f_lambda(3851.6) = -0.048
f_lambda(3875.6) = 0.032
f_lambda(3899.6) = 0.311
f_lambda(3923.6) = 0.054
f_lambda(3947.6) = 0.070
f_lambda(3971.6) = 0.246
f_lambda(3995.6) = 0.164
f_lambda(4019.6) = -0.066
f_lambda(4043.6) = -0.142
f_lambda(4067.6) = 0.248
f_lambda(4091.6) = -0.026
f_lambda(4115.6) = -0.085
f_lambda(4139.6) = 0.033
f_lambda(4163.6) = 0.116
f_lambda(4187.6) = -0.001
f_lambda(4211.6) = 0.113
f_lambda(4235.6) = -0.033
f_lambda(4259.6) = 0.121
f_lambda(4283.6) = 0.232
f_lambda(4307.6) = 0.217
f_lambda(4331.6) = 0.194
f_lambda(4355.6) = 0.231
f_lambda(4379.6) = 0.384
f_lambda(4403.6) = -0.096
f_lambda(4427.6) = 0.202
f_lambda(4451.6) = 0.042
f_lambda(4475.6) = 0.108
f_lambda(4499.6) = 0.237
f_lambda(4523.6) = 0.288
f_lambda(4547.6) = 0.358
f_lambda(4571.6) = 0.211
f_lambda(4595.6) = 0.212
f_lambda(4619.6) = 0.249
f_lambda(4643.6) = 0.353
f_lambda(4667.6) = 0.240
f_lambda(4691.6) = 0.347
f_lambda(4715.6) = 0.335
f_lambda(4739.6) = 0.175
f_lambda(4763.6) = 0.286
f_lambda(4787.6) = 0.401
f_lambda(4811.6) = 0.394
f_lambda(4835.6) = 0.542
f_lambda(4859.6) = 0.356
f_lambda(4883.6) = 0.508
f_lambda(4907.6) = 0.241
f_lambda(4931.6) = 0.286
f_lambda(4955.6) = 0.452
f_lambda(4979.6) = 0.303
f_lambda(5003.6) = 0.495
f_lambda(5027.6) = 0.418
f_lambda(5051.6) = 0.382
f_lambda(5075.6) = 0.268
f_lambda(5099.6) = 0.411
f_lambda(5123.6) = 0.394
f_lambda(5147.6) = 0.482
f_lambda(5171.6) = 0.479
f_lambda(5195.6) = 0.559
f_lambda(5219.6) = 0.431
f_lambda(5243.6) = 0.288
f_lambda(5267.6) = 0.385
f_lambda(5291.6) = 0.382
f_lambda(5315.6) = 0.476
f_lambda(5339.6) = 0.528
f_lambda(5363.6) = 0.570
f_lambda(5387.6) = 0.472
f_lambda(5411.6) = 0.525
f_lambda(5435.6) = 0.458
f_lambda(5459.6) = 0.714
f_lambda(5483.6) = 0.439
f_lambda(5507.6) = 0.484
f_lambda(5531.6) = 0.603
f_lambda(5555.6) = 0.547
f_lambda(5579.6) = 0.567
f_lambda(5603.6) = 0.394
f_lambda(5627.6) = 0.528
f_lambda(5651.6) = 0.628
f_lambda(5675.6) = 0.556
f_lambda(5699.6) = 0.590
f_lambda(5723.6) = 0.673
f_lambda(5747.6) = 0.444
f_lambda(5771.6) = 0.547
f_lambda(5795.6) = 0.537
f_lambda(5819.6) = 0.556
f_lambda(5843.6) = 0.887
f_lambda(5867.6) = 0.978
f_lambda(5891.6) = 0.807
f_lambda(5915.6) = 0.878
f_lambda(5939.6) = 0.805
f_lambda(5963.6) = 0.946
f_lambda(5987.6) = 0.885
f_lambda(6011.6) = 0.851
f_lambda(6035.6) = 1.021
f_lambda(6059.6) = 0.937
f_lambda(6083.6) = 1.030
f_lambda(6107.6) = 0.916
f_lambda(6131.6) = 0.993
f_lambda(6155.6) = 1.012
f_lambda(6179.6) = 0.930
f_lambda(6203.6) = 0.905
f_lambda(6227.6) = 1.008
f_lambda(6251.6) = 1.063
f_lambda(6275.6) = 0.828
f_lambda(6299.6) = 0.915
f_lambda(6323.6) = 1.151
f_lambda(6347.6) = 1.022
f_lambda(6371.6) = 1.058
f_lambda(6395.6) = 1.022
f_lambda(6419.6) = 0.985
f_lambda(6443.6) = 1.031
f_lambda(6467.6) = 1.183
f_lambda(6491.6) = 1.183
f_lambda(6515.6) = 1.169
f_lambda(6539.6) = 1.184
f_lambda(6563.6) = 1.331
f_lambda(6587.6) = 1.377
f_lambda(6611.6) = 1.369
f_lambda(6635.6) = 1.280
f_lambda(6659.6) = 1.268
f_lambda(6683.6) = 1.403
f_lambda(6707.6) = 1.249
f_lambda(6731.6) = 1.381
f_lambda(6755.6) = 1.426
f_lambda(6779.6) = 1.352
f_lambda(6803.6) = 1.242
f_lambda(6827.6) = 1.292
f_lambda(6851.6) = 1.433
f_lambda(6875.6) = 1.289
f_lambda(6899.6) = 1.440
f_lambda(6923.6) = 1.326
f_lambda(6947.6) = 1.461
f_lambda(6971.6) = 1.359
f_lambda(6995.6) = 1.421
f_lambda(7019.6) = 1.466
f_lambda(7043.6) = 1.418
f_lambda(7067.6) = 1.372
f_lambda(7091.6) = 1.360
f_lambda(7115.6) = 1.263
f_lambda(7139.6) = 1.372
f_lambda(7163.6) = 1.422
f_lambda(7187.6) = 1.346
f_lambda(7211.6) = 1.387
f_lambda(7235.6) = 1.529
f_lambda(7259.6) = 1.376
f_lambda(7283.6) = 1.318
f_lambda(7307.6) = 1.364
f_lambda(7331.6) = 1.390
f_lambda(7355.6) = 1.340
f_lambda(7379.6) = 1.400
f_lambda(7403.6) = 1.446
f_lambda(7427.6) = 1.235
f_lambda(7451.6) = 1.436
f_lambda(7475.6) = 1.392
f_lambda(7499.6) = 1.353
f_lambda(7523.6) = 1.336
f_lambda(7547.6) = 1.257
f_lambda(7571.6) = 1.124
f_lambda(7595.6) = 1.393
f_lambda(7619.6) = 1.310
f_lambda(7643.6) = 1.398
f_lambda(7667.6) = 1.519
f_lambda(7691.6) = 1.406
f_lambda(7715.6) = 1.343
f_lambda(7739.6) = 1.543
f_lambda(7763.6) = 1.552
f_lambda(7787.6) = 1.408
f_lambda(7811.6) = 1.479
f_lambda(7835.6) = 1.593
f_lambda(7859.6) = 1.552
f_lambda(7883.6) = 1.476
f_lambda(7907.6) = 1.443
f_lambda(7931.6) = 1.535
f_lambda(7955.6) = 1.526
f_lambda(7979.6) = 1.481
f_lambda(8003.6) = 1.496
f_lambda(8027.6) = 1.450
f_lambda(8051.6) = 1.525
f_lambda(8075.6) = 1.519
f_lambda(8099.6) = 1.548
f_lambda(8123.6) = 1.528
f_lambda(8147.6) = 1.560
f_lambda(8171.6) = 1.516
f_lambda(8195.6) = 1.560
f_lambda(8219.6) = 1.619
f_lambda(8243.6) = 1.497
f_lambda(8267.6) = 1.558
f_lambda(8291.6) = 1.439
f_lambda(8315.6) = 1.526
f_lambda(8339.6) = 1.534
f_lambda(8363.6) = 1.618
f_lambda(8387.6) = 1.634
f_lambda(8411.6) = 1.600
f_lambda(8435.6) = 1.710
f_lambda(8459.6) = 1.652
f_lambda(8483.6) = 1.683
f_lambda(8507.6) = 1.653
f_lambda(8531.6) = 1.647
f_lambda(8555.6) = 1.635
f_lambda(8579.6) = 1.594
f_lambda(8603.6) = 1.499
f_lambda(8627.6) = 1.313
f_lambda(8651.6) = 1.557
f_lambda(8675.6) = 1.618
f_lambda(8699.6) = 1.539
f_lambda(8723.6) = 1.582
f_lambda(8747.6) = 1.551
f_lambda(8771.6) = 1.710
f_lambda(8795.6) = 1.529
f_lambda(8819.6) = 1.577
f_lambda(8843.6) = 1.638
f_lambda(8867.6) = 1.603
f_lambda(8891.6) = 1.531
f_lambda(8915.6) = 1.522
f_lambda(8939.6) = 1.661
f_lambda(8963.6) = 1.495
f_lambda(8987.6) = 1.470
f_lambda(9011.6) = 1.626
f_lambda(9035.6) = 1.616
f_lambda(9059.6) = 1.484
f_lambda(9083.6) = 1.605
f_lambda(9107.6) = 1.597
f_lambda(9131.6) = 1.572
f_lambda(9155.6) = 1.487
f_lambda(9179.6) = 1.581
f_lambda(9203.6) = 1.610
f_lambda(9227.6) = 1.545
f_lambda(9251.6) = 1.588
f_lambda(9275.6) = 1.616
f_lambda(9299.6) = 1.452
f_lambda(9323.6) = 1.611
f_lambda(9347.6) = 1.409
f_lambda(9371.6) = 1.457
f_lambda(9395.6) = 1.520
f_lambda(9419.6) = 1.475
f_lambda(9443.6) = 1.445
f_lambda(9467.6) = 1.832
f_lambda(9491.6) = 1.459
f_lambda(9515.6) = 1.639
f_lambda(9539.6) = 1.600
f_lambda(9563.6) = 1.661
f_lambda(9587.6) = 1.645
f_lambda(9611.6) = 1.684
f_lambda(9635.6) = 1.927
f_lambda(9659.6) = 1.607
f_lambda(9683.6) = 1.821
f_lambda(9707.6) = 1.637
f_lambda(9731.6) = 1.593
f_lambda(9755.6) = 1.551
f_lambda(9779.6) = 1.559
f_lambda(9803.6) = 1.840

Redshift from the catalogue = 0.46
